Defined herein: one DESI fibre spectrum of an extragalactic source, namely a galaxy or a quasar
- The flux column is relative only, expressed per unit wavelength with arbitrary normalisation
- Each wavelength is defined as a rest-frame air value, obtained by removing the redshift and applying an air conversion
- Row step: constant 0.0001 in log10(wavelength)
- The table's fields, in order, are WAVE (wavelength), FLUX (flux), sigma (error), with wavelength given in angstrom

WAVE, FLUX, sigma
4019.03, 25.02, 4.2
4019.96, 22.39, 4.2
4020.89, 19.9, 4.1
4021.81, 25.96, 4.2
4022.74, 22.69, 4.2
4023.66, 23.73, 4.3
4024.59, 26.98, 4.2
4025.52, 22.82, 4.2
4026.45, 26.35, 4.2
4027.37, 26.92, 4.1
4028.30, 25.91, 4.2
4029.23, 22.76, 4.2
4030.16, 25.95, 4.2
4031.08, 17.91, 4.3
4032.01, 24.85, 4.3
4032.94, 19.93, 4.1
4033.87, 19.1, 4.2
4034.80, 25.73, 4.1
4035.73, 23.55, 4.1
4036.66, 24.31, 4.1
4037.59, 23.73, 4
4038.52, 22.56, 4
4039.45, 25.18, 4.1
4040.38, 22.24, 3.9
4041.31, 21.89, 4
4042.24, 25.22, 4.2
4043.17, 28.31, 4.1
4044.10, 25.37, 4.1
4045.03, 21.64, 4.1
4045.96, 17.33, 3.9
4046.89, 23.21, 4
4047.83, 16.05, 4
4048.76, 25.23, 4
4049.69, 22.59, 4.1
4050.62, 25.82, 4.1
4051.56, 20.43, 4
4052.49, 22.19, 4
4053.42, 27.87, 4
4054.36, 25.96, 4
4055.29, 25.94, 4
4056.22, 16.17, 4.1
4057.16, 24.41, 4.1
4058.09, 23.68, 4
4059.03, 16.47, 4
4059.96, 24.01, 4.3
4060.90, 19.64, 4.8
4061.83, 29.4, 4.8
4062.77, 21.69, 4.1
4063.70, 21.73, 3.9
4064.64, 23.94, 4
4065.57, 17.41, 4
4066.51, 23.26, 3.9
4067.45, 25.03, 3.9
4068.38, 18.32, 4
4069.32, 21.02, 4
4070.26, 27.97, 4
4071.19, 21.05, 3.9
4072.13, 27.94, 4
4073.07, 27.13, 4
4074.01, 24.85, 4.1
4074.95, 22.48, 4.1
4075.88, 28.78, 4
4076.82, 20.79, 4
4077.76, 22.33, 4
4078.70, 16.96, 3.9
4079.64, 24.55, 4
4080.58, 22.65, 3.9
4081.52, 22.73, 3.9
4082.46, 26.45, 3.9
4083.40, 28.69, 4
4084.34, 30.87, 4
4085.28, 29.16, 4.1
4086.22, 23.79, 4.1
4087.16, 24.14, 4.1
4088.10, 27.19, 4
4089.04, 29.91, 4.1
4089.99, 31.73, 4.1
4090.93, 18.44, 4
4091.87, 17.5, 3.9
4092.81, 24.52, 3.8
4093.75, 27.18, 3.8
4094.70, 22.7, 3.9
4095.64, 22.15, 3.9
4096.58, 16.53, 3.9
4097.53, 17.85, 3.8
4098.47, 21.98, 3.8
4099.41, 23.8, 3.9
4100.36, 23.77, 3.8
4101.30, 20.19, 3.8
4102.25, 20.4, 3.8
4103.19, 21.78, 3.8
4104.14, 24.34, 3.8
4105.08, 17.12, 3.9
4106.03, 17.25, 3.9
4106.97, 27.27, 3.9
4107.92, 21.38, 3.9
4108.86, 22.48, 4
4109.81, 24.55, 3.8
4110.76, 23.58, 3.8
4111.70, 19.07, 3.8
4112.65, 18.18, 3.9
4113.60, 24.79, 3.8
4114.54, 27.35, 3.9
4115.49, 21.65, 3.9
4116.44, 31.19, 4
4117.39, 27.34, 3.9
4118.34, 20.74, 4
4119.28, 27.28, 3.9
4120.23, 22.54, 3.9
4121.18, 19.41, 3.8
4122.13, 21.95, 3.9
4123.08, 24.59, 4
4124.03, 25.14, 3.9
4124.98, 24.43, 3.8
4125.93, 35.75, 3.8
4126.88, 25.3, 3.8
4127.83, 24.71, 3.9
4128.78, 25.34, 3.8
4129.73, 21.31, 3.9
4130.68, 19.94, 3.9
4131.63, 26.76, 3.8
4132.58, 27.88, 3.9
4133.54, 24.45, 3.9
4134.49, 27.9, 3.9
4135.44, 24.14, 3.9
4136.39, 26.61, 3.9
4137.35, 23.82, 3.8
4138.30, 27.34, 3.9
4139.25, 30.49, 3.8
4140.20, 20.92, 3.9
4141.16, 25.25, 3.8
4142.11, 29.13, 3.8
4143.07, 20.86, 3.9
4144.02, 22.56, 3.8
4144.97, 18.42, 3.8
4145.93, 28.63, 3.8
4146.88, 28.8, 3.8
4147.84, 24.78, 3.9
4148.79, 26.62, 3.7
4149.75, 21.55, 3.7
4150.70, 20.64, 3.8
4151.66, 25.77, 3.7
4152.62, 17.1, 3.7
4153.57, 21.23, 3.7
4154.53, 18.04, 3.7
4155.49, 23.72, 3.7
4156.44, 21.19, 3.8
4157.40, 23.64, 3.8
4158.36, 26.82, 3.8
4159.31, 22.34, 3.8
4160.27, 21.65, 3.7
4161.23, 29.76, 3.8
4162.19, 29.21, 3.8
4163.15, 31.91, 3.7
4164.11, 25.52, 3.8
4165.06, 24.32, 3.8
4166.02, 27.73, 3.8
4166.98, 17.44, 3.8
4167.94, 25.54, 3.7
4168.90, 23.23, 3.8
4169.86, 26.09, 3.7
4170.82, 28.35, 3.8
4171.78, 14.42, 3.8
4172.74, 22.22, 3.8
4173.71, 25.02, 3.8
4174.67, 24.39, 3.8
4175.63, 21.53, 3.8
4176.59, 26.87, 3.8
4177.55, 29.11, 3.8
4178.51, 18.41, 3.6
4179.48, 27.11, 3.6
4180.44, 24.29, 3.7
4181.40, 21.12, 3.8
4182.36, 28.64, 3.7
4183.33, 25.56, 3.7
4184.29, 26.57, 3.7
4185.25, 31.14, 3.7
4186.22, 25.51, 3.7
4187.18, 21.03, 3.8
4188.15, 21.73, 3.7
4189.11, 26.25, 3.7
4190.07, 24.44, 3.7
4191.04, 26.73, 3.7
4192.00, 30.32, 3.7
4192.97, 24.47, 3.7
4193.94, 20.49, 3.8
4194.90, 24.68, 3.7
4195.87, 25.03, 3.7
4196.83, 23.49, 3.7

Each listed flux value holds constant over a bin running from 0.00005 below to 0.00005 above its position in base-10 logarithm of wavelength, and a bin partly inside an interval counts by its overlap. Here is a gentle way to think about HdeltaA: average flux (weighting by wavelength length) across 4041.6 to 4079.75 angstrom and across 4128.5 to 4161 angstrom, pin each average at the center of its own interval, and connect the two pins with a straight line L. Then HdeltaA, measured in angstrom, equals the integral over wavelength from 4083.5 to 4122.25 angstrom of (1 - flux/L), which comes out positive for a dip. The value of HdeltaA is 0.3 angstrom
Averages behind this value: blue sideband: 23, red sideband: 24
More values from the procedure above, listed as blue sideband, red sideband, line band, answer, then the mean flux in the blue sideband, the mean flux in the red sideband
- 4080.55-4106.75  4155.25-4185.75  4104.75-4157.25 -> 0.37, 23.4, 24.9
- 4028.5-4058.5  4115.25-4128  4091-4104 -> 1.59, 23.1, 25.2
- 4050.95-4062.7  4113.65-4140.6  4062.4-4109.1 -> 1.23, 23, 25.2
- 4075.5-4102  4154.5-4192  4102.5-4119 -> 0.73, 23.8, 24.7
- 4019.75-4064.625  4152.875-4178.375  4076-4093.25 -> -0.83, 23.2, 24.1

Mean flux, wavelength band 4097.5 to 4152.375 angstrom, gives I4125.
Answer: 24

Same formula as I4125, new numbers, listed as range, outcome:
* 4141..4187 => 24.3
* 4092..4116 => 22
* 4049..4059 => 23.2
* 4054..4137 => 23.7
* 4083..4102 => 24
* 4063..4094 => 24.2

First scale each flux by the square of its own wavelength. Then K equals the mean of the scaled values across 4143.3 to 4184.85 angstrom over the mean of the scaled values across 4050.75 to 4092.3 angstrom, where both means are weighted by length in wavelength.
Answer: 1.06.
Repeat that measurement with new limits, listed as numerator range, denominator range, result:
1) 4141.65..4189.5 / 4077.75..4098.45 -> 1.05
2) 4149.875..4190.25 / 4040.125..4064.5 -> 1.12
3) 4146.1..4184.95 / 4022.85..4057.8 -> 1.10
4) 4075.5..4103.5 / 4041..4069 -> 1.06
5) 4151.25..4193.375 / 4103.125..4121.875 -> 1.10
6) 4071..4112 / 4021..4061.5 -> 1.03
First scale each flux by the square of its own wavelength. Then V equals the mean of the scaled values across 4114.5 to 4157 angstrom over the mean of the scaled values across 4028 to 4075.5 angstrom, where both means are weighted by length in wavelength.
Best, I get 1.10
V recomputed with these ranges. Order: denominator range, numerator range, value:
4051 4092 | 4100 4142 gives 1.04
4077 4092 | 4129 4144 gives 1.03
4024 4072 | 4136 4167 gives 1.11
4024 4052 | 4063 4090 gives 1.07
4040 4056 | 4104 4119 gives 1.02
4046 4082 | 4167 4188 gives 1.13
